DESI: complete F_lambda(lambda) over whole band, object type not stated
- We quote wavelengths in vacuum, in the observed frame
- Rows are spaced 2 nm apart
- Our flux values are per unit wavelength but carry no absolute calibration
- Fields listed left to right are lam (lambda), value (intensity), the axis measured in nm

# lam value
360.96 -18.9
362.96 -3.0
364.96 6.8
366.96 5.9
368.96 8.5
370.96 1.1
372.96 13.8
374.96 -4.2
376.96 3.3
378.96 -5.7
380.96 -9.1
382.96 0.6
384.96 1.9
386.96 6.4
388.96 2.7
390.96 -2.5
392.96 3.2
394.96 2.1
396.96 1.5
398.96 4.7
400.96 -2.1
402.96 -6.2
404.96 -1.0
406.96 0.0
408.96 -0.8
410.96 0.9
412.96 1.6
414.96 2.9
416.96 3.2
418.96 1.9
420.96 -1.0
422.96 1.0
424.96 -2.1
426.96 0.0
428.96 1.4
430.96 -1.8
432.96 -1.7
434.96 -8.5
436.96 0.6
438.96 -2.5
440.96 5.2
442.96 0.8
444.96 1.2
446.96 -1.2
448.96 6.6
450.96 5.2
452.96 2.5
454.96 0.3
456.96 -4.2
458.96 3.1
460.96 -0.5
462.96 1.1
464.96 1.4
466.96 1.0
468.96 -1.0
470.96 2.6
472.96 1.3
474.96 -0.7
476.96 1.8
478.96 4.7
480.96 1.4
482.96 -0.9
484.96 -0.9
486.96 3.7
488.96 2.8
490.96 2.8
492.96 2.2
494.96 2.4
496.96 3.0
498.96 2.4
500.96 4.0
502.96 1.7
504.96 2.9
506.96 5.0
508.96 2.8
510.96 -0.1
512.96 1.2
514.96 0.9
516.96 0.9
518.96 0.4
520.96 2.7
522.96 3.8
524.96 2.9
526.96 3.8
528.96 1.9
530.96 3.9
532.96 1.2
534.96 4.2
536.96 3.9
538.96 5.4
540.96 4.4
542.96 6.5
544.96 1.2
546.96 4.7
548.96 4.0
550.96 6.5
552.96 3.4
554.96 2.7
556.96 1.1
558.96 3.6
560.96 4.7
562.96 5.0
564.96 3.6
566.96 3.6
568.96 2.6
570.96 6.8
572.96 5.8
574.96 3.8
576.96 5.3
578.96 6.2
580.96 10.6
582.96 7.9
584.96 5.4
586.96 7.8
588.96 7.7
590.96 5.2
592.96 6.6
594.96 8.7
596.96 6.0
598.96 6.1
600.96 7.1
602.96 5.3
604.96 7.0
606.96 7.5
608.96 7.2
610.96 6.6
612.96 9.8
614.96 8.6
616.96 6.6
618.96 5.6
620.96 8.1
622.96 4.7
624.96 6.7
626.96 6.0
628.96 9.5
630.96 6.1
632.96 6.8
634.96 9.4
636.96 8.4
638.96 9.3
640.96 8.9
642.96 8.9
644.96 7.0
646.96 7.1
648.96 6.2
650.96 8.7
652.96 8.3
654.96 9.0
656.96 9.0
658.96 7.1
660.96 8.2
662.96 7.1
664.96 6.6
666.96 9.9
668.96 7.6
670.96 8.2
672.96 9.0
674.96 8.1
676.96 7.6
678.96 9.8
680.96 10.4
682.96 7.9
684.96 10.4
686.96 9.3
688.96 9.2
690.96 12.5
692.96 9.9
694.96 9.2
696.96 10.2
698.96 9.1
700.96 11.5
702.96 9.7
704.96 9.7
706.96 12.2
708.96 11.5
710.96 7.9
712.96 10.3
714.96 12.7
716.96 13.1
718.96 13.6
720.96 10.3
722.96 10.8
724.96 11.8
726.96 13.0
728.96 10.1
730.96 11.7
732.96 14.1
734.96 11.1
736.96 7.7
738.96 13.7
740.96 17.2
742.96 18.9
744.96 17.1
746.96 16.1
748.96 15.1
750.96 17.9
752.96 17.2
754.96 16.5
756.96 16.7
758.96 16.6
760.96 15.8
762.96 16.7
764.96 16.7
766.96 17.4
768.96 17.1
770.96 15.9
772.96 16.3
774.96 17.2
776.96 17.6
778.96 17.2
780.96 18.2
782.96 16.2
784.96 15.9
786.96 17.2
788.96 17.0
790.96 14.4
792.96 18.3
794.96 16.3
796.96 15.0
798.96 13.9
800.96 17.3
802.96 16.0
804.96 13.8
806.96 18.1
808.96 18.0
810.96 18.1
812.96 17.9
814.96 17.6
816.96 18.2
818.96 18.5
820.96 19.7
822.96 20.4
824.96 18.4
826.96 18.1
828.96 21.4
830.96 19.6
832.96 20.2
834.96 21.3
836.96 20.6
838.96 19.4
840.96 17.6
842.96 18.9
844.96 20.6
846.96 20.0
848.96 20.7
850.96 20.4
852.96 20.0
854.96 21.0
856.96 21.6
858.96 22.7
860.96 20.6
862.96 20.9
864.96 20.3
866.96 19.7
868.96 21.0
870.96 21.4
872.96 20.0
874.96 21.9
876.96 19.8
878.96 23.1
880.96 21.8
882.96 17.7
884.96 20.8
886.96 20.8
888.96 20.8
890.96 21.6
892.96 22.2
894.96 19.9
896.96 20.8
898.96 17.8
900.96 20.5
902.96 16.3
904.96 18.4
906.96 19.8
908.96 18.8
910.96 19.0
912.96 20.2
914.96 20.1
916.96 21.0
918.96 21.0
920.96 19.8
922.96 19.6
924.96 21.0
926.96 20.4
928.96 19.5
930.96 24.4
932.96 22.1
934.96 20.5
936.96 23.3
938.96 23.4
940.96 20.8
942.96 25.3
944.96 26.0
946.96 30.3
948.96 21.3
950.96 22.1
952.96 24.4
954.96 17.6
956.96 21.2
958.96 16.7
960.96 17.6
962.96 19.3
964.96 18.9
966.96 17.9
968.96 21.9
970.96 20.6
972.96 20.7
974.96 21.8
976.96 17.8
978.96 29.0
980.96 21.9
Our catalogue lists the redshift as 0.85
